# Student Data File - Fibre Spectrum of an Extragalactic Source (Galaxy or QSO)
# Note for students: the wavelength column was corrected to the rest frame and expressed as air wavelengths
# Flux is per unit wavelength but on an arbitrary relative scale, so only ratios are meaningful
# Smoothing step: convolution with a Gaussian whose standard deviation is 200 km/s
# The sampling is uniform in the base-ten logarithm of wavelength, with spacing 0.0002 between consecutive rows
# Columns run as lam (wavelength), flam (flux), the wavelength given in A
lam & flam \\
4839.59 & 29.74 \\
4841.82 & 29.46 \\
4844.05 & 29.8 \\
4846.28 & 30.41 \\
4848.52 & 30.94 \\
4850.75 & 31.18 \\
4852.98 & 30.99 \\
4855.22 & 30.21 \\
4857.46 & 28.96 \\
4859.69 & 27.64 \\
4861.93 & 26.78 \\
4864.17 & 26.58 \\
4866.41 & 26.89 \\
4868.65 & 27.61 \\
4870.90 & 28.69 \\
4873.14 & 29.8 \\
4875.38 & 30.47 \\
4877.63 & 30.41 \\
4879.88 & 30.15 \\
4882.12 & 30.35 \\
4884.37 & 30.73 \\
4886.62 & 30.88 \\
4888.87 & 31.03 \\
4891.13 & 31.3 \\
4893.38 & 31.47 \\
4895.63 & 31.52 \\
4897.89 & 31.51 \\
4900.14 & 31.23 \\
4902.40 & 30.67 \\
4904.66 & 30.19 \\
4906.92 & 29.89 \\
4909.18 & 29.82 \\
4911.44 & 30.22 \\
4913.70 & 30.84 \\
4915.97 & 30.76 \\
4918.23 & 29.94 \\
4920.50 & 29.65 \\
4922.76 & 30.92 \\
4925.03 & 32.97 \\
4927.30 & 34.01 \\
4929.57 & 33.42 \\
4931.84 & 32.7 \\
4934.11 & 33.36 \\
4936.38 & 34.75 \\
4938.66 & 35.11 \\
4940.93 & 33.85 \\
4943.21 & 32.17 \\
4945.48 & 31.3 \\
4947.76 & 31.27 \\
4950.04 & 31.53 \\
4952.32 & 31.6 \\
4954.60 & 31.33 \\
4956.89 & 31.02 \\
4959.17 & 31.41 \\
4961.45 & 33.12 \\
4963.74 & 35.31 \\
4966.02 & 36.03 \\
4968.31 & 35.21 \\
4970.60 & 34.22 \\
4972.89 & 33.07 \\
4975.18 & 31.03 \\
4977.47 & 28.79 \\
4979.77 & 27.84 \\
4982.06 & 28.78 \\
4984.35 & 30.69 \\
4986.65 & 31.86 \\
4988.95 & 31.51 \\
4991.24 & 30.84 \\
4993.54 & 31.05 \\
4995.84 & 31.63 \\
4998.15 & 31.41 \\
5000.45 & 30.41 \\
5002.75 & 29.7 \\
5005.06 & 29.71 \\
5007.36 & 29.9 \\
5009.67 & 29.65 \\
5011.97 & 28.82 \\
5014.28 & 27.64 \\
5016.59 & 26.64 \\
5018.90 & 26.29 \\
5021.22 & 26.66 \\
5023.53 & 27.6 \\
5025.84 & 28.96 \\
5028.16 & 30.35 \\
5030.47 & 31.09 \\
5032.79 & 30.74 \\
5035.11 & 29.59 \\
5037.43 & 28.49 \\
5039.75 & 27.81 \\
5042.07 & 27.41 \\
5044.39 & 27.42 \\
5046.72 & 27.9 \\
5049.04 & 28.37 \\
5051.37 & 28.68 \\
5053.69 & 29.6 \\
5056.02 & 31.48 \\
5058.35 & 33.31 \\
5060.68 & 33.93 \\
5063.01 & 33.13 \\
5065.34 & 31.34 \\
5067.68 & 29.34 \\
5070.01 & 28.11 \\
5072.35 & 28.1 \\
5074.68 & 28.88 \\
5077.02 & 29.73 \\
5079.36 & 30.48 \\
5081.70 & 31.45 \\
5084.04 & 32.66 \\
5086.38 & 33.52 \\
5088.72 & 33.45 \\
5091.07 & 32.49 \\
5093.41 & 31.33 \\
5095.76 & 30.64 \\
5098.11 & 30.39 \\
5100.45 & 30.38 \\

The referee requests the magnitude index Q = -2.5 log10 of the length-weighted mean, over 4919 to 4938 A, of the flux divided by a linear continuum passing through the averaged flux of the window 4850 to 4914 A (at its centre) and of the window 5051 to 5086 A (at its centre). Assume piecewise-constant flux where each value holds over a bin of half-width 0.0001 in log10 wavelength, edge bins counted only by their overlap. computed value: -0.09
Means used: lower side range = 29.9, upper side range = 30.8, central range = 32.7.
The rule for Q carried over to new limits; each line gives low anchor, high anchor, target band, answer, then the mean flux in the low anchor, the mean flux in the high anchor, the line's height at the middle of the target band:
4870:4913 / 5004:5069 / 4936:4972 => -0.103 mag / 30.6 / 29.4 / 30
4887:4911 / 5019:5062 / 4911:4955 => -0.057 mag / 30.8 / 29.3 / 30.5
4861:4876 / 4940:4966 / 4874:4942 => -0.050 mag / 28.1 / 32.3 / 30.1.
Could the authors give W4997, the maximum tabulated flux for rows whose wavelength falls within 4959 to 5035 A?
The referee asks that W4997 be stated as 36.03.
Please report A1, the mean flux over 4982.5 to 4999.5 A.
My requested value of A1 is 31.2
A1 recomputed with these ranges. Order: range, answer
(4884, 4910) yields 30.9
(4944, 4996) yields 31.8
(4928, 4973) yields 33.1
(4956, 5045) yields 30.3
